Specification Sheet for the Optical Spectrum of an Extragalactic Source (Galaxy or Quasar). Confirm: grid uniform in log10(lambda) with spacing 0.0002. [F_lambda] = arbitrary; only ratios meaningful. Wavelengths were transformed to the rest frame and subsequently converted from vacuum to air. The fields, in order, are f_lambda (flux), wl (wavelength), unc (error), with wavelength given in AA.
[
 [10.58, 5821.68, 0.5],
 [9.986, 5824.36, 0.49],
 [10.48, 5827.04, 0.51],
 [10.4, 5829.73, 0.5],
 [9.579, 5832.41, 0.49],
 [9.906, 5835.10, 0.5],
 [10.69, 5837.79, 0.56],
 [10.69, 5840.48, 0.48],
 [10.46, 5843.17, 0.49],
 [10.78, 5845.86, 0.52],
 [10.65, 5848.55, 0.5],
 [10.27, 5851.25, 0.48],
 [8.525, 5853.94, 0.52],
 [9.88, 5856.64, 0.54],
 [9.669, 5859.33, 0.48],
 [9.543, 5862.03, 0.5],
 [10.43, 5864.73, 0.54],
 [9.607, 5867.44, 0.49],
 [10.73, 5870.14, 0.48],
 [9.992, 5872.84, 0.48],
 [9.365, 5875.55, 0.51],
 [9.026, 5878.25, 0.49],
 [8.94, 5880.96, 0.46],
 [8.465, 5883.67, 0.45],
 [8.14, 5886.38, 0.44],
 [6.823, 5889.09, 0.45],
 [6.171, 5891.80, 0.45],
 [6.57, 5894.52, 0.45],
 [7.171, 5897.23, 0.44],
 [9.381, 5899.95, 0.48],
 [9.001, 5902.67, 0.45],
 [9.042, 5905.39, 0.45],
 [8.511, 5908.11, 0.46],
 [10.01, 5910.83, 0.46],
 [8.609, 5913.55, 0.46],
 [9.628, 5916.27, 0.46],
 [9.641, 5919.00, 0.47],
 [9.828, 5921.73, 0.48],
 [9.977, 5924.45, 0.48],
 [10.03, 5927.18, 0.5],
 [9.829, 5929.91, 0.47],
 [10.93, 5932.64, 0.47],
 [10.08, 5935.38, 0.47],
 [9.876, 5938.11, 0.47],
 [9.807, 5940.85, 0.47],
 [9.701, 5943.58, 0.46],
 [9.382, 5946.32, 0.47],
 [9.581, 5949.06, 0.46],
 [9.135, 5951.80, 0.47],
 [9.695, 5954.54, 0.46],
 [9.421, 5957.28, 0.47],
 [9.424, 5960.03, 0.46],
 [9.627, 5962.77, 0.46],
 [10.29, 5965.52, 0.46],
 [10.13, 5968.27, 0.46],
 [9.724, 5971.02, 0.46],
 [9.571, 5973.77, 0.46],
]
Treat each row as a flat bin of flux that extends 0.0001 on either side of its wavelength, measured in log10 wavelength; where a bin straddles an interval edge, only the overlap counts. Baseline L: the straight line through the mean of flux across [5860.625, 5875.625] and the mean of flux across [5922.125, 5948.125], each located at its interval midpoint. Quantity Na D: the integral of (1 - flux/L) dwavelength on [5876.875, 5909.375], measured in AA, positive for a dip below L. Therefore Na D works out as 6.1 AA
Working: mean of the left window 9.99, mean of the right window 9.95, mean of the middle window 8.1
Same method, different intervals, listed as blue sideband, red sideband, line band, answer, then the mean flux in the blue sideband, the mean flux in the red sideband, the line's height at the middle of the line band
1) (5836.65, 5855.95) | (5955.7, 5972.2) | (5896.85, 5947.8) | 2.05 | 10.3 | 9.77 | 9.95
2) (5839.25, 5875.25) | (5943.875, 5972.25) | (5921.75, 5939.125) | -0.61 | 10.1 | 9.64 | 9.76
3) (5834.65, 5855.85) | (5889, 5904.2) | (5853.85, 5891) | -1.45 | 10.2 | 7.59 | 8.84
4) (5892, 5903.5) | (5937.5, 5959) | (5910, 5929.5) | -2.53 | 7.79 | 9.56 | 8.56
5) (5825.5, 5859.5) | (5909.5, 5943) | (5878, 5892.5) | 3.02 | 10.2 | 9.85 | 10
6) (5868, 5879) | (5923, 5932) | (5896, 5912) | 1.75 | 9.81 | 10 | 9.94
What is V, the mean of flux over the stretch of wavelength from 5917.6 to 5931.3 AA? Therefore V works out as 9.86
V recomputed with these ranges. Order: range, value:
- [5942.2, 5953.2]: 9.46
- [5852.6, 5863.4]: 9.41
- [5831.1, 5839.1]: 10.1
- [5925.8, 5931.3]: 9.94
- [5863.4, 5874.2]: 10.2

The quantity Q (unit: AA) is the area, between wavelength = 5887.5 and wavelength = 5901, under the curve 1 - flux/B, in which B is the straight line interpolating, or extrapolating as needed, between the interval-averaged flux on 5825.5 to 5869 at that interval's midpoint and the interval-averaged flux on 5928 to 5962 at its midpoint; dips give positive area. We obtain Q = 3.7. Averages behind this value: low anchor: 10.1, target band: 7.19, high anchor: 9.74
